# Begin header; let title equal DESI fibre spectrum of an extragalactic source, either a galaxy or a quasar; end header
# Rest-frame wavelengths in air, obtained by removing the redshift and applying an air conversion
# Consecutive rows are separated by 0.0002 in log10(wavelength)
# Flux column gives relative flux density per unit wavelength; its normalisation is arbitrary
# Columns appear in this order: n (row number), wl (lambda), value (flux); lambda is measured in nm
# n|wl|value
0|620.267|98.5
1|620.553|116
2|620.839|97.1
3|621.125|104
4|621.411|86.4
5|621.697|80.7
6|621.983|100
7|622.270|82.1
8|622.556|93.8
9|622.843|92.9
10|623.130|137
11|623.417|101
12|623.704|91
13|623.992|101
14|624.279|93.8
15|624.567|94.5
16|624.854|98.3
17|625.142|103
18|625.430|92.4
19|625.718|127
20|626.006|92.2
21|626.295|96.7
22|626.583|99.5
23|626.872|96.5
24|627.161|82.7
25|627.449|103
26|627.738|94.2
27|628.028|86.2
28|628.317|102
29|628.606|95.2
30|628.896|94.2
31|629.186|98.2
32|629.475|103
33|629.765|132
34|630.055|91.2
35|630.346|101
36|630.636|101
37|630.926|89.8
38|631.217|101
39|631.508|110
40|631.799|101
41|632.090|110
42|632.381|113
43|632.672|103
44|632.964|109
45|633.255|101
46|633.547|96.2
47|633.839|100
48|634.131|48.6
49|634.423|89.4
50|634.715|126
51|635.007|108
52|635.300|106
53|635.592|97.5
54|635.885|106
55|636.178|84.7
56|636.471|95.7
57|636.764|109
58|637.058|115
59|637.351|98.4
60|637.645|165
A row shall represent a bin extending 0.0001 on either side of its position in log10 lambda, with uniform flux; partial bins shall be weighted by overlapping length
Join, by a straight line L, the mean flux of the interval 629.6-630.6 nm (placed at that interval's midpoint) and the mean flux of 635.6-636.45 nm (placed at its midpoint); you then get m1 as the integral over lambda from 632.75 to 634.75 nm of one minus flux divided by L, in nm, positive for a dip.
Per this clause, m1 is 0.12 nm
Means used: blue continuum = 107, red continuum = 95.7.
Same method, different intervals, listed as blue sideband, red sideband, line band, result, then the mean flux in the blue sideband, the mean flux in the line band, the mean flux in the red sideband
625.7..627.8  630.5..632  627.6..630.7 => -0.02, 97.5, 99.8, 101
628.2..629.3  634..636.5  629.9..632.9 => -0.17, 97.2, 102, 96.1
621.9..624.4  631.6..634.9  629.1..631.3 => -0.06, 99.2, 102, 100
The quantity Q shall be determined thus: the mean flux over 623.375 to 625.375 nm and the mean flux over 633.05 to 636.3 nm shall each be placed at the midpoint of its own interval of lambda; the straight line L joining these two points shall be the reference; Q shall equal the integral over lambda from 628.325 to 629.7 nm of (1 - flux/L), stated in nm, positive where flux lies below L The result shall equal -0.04 nm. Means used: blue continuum 97.1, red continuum 97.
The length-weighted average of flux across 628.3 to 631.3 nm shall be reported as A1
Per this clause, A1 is 101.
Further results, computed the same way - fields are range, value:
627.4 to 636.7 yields 100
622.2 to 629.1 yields 98.1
